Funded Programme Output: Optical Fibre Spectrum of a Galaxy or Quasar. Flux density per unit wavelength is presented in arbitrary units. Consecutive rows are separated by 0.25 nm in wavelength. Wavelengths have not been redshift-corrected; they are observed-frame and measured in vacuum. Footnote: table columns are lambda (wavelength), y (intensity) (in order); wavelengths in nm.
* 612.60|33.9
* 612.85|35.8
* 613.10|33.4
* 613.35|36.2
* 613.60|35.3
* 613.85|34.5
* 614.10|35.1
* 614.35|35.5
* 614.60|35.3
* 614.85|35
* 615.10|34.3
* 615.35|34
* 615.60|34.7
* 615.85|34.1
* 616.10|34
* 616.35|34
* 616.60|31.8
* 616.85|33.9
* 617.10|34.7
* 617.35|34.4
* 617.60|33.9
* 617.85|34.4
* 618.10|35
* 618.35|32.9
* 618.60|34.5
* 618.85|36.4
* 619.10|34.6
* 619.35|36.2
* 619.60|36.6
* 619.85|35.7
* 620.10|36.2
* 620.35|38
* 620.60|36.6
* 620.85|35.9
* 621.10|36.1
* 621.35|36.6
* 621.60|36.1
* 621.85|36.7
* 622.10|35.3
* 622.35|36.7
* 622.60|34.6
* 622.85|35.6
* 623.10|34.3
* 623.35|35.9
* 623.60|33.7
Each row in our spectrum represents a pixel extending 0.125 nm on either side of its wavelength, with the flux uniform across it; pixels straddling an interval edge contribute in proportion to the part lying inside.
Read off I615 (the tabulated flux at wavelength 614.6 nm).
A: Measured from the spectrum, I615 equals 35.3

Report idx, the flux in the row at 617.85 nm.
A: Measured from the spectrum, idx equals 34.4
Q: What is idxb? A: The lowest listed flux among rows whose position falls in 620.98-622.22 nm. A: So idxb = 35.3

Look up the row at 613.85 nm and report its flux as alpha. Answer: 34.5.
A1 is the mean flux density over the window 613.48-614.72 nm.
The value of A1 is 35.1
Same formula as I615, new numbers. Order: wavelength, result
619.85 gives 35.7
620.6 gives 36.6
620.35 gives 38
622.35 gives 36.7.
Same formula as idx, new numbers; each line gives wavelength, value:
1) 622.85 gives 35.6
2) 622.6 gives 34.6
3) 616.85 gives 33.9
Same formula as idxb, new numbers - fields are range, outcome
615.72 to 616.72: 31.8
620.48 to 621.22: 35.9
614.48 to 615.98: 34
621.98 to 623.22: 34.3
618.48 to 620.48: 34.5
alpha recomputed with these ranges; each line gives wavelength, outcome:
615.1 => 34.3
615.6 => 34.7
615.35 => 34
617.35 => 34.4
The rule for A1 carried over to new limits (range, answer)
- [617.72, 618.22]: 34.7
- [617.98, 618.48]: 33.9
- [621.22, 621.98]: 36.5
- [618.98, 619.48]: 35.4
